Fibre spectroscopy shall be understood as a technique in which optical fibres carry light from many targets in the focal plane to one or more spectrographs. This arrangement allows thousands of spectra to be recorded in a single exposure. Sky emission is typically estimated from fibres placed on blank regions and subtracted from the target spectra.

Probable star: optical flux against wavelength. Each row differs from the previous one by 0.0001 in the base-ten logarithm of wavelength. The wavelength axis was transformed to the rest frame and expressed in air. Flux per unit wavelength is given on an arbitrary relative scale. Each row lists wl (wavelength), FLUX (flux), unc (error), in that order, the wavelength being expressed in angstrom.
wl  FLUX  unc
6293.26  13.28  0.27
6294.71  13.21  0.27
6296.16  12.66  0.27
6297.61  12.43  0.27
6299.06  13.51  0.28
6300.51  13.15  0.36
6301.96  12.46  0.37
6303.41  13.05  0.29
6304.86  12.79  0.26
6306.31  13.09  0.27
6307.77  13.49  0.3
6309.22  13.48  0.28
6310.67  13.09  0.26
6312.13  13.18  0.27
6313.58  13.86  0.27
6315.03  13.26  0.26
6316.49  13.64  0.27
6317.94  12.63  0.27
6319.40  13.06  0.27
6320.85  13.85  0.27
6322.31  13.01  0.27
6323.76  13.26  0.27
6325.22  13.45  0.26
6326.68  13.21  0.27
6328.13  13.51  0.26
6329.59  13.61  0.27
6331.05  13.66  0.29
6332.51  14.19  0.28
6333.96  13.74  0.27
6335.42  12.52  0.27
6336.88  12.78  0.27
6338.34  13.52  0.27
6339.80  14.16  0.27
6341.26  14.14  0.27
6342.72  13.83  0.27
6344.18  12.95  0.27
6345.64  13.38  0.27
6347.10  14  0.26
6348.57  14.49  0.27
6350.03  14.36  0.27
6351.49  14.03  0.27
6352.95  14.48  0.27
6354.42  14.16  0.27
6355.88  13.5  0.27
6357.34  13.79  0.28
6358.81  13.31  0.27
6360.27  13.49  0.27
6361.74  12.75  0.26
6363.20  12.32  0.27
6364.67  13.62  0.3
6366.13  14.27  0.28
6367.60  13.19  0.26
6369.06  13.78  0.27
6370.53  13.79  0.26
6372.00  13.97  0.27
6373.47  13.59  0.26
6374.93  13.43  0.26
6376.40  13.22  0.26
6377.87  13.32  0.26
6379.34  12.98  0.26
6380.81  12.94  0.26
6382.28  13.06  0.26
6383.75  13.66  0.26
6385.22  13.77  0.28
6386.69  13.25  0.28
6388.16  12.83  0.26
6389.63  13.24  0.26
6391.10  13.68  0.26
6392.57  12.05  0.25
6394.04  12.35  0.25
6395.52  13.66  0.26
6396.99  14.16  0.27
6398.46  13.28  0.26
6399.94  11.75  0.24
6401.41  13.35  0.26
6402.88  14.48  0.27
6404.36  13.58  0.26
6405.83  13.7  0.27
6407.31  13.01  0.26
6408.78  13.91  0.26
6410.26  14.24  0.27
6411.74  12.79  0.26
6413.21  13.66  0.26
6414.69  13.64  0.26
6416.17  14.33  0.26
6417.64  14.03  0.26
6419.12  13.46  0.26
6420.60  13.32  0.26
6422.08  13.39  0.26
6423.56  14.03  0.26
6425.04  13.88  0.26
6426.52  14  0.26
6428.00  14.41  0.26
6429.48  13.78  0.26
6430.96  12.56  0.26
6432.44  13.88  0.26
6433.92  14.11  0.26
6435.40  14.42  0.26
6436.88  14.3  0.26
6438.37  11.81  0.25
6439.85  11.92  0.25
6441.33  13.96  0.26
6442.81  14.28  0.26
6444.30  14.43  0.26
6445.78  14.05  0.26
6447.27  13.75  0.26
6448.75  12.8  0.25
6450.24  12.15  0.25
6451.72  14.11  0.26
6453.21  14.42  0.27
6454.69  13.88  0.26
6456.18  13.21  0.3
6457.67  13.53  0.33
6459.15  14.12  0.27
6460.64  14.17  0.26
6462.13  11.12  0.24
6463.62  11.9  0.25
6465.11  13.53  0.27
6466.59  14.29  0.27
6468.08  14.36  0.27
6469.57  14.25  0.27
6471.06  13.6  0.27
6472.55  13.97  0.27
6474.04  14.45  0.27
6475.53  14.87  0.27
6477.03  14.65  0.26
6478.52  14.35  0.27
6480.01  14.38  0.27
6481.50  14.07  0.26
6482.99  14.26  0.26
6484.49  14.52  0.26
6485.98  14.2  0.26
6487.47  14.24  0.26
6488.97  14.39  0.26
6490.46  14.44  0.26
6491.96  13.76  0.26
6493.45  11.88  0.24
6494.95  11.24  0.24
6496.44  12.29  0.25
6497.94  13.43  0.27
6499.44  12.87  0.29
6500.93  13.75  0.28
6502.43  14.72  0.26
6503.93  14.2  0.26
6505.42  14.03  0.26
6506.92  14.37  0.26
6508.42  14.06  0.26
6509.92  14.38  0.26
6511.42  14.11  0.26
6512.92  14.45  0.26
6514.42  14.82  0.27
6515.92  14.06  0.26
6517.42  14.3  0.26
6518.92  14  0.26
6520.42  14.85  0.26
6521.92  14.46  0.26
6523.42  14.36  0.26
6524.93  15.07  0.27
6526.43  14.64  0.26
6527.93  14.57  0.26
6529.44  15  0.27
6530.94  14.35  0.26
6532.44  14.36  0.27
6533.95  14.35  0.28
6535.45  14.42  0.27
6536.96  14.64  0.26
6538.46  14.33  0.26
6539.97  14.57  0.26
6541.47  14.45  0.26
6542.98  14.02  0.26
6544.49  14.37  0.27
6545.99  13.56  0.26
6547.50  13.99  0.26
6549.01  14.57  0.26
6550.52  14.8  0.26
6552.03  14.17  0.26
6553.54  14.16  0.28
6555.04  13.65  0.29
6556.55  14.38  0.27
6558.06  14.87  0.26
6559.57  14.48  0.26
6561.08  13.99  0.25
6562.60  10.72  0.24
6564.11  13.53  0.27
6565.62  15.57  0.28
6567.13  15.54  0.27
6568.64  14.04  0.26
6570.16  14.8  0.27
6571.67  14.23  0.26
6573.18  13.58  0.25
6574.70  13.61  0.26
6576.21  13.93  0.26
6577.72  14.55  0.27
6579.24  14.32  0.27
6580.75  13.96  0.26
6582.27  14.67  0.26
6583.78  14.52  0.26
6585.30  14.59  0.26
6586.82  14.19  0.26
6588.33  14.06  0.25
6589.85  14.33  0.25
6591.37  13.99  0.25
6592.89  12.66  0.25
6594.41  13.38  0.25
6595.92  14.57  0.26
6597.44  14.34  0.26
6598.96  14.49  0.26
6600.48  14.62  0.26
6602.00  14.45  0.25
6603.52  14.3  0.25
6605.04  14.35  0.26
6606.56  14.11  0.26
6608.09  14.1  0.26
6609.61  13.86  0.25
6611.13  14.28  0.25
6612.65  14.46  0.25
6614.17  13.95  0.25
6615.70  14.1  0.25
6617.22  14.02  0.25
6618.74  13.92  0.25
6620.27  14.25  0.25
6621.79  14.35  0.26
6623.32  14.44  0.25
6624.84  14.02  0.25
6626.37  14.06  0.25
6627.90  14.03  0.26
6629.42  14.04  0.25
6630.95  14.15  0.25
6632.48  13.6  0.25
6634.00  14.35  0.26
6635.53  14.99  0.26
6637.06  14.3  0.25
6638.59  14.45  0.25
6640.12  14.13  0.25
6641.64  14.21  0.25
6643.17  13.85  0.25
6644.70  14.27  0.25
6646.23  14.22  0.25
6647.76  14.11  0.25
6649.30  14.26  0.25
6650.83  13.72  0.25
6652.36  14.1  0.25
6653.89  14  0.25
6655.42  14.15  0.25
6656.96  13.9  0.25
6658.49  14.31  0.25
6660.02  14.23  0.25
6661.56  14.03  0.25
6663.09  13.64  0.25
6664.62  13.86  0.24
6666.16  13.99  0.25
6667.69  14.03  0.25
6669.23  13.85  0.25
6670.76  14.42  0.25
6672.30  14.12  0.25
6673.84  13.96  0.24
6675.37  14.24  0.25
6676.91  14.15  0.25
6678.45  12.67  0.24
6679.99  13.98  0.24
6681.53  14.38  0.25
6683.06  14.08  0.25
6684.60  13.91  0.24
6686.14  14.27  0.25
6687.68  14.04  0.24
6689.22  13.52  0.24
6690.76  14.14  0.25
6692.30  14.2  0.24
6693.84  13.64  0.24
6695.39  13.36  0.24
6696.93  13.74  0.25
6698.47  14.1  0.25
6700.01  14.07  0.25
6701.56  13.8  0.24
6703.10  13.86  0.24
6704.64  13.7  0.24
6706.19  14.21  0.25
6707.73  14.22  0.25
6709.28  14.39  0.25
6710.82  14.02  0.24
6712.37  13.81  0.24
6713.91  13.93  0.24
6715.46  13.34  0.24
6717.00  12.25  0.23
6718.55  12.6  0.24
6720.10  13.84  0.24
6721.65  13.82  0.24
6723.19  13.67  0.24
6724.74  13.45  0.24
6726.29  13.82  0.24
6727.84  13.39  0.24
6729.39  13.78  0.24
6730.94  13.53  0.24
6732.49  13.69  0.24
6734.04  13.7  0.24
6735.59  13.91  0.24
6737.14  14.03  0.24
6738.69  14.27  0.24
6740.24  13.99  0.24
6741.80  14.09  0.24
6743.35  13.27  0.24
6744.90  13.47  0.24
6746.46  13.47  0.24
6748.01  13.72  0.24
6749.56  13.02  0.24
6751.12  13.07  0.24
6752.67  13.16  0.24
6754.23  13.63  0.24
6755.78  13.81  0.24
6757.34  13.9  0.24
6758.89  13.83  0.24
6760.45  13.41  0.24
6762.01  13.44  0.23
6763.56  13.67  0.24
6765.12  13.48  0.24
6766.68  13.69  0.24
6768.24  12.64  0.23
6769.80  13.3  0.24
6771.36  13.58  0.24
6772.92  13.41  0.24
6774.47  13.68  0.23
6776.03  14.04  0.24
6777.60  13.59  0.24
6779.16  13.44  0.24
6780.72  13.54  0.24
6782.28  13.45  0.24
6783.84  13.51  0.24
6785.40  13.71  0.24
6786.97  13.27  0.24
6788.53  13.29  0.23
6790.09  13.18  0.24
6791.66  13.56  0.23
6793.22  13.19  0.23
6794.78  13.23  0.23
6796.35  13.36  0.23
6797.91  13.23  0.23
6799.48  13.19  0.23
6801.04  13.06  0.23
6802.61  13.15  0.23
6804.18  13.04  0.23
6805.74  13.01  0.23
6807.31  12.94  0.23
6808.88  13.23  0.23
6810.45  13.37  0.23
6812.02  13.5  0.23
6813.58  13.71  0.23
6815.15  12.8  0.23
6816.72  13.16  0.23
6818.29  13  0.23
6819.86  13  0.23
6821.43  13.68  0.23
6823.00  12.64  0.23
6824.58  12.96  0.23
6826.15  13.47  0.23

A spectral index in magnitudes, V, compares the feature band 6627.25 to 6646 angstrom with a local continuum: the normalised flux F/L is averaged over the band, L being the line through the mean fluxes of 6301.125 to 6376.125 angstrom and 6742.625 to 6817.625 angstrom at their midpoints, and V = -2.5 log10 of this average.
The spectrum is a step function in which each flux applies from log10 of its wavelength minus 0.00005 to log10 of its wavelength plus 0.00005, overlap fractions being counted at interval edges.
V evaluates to -0.06 mag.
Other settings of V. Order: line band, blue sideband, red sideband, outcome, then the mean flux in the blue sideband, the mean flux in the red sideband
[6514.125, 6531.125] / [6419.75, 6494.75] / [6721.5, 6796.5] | -0.06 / 13.7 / 13.6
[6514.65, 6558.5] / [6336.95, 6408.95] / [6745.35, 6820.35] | -0.07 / 13.5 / 13.4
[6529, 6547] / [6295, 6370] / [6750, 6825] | -0.08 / 13.4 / 13.3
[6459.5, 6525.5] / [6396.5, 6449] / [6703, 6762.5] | -0.02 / 13.6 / 13.7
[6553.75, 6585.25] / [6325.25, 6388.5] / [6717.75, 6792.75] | -0.05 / 13.6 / 13.6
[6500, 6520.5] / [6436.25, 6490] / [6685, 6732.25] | -0.04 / 13.8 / 13.7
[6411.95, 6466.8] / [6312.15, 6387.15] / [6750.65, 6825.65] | -0.01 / 13.5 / 13.3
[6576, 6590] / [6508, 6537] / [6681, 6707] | 0.00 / 14.5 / 13.9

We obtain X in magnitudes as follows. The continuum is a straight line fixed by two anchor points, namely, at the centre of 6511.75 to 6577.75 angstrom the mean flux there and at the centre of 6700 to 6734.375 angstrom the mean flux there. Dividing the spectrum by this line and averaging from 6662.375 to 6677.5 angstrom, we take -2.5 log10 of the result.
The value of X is -0.01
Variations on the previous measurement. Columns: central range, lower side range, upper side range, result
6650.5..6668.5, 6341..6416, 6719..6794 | -0.04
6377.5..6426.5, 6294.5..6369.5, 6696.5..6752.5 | 0.00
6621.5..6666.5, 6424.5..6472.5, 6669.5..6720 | -0.03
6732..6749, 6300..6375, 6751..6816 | -0.03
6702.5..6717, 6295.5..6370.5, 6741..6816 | -0.04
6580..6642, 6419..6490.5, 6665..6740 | -0.03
